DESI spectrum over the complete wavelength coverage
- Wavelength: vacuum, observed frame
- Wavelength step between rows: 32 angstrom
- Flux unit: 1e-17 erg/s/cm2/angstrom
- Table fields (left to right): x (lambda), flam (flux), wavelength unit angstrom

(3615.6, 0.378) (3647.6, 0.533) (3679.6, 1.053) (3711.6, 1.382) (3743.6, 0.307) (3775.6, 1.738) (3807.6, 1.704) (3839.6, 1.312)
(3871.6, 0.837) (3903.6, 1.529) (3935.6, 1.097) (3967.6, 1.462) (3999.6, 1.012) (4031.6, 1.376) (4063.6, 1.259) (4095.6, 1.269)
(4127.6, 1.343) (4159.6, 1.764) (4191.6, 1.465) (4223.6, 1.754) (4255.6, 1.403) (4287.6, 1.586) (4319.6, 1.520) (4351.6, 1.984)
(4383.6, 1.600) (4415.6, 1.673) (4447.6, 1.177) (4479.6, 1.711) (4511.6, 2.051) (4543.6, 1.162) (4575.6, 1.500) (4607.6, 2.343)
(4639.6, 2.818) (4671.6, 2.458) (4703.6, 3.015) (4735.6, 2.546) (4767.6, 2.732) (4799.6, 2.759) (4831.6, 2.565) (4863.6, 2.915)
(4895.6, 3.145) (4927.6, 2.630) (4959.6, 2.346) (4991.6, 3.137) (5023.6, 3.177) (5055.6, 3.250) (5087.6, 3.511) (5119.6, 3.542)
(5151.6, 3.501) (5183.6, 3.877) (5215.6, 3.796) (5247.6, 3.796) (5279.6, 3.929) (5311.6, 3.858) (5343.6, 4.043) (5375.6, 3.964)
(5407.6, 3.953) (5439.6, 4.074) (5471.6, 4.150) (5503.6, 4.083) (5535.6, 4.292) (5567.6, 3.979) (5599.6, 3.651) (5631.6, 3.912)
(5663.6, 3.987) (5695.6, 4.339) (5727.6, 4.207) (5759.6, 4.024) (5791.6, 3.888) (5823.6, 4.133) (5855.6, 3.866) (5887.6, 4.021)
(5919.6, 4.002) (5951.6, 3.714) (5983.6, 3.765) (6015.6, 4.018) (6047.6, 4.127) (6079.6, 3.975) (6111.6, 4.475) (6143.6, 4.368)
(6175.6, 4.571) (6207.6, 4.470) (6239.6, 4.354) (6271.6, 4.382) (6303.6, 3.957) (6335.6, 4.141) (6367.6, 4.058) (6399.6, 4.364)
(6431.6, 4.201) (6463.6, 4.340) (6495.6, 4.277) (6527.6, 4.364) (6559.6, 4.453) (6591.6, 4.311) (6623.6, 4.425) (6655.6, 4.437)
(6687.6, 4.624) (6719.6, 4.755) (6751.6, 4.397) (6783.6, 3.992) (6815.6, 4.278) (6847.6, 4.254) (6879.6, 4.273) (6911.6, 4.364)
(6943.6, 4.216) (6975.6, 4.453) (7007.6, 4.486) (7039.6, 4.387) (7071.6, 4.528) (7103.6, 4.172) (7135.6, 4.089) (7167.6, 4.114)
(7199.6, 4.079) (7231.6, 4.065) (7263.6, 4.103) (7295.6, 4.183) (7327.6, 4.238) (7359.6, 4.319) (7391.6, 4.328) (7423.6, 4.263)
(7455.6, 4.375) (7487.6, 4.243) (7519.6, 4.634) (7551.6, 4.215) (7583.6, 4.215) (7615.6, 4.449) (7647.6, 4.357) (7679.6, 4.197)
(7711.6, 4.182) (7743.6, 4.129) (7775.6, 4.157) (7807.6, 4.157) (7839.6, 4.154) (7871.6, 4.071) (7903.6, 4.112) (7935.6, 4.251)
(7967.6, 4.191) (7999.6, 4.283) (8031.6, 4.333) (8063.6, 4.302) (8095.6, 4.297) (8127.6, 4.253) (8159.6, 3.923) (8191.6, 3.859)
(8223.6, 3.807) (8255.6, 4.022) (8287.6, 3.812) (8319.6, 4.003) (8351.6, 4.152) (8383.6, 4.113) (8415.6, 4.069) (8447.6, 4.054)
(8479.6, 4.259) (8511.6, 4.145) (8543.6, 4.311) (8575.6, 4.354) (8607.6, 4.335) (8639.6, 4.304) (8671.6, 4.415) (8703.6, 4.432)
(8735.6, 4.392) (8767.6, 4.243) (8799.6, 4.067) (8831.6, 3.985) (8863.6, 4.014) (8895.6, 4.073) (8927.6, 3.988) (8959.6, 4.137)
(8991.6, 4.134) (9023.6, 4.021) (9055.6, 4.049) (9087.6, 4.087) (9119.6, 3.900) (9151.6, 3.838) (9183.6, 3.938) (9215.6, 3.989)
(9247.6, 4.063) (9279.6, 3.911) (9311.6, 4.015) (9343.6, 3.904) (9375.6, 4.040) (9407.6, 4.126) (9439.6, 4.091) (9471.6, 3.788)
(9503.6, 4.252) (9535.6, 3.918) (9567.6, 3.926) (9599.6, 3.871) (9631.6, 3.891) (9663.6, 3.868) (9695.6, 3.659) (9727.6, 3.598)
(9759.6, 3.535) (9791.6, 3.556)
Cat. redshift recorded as 0.152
